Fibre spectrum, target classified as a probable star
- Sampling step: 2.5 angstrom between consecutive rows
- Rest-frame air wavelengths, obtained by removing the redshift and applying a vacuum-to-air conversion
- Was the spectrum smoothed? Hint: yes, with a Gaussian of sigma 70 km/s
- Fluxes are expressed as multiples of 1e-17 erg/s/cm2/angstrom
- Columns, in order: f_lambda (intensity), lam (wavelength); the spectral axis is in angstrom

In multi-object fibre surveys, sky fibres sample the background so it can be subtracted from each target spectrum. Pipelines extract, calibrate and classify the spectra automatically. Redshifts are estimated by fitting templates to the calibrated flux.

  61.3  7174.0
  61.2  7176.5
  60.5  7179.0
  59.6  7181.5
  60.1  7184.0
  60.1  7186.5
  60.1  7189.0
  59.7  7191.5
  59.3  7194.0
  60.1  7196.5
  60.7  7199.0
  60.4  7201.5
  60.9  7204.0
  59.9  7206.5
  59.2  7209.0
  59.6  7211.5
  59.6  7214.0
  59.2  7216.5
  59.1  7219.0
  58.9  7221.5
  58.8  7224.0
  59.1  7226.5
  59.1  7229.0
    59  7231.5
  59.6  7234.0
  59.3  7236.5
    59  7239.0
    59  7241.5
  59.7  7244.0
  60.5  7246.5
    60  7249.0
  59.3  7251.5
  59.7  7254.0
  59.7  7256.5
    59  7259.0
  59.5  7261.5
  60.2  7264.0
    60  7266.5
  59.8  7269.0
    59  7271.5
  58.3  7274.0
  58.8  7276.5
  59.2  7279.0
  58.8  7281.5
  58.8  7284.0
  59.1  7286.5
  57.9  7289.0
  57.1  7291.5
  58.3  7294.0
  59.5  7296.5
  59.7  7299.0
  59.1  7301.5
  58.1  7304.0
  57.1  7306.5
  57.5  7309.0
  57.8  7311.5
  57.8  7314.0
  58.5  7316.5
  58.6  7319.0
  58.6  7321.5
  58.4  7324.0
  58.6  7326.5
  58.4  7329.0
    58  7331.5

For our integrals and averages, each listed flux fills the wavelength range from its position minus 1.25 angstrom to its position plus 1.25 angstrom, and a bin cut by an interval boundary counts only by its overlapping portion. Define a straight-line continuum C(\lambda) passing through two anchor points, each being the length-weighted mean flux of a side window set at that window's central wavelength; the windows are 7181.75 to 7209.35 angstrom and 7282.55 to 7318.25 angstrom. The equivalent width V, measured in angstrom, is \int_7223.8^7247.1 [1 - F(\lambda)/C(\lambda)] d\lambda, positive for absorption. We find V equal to 0.0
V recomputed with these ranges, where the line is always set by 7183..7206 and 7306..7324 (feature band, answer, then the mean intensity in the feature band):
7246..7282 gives -0.3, 59.4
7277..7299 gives -0.1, 58.7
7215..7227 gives 0.1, 59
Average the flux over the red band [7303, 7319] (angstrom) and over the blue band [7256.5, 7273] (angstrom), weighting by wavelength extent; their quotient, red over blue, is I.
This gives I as 0.97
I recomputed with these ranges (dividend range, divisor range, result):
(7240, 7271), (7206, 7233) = 1.01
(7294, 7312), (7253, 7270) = 0.98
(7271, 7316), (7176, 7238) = 0.98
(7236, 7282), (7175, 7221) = 0.99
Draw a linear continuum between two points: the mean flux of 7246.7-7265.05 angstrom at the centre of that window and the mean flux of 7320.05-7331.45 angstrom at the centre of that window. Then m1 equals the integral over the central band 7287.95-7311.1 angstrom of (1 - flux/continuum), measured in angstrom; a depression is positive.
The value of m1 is 0.3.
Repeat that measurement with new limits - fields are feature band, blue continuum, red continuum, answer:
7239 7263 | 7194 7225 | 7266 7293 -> -0.2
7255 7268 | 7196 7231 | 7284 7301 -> -0.1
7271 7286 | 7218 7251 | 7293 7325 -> 0.0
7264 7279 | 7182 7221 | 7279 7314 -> -0.1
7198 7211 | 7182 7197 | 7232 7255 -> -0.1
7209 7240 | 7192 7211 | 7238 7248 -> 0.3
